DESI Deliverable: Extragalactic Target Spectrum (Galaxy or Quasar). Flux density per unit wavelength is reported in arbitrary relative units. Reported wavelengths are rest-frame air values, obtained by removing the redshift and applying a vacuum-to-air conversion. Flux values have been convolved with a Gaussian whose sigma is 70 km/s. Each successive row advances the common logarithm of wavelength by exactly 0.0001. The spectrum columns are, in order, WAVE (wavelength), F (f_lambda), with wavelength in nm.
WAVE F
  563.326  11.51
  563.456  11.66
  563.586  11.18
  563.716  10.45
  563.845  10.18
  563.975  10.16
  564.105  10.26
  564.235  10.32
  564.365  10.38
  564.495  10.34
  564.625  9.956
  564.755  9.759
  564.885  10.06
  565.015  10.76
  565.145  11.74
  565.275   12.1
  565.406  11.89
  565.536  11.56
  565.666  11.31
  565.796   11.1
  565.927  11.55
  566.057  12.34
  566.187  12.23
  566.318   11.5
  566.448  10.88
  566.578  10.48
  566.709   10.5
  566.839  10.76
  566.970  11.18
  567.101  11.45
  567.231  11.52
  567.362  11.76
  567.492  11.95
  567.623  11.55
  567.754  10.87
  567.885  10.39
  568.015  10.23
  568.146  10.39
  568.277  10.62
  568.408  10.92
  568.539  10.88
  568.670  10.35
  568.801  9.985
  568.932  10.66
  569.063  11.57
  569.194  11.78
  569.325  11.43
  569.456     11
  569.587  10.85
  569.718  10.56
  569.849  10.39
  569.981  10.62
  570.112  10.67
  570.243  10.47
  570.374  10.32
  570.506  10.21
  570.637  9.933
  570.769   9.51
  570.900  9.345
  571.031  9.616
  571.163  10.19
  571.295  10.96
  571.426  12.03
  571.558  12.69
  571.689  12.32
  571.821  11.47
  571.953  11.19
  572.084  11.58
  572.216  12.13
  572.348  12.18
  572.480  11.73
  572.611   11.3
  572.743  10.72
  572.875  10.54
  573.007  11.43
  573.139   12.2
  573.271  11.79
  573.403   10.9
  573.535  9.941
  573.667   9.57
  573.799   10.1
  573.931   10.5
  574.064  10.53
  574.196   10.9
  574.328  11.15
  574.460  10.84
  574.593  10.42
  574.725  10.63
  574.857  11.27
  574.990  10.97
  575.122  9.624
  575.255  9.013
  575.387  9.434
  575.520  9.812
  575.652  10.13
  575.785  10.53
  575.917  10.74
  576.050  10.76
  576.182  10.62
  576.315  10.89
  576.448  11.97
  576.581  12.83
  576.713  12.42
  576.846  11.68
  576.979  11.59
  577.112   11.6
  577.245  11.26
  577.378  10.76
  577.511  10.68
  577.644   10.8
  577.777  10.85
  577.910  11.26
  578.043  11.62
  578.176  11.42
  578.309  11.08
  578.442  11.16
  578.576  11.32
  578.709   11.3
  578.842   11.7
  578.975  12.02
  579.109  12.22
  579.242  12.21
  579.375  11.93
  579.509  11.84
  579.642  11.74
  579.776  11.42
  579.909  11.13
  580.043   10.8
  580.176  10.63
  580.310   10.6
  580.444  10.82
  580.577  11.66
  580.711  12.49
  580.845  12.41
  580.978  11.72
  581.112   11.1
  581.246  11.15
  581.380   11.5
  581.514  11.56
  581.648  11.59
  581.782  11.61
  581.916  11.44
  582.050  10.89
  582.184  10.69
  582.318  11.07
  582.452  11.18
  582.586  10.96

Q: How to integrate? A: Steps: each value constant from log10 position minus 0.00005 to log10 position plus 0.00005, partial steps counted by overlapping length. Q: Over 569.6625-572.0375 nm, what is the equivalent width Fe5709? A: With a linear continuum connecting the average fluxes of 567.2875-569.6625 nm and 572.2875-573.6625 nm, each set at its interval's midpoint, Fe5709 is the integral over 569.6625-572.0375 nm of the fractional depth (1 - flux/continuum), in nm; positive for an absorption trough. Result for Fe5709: 0.08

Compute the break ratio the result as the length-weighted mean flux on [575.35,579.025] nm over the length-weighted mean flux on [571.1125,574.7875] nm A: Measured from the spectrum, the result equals 1.00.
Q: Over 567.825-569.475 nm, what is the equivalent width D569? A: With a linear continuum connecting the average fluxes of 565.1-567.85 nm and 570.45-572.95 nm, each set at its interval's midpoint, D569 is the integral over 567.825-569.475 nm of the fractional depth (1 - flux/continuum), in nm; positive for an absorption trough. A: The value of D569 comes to 0.07 nm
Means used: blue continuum 11.4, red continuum 11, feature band 10.8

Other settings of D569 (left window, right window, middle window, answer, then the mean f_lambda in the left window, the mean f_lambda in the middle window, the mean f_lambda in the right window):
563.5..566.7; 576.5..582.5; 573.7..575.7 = 0.16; 10.9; 10.3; 11.4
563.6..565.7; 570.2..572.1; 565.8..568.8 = -0.10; 10.7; 11.1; 10.8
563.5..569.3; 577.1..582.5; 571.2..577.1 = 0.08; 11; 11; 11.4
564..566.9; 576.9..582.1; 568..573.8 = 0.13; 11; 10.9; 11.4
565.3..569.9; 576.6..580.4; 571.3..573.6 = -0.06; 11.1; 11.5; 11.4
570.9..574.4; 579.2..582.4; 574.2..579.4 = 0.08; 11.1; 11.1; 11.4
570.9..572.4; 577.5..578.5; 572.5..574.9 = 0.10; 11.4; 10.8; 11.1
